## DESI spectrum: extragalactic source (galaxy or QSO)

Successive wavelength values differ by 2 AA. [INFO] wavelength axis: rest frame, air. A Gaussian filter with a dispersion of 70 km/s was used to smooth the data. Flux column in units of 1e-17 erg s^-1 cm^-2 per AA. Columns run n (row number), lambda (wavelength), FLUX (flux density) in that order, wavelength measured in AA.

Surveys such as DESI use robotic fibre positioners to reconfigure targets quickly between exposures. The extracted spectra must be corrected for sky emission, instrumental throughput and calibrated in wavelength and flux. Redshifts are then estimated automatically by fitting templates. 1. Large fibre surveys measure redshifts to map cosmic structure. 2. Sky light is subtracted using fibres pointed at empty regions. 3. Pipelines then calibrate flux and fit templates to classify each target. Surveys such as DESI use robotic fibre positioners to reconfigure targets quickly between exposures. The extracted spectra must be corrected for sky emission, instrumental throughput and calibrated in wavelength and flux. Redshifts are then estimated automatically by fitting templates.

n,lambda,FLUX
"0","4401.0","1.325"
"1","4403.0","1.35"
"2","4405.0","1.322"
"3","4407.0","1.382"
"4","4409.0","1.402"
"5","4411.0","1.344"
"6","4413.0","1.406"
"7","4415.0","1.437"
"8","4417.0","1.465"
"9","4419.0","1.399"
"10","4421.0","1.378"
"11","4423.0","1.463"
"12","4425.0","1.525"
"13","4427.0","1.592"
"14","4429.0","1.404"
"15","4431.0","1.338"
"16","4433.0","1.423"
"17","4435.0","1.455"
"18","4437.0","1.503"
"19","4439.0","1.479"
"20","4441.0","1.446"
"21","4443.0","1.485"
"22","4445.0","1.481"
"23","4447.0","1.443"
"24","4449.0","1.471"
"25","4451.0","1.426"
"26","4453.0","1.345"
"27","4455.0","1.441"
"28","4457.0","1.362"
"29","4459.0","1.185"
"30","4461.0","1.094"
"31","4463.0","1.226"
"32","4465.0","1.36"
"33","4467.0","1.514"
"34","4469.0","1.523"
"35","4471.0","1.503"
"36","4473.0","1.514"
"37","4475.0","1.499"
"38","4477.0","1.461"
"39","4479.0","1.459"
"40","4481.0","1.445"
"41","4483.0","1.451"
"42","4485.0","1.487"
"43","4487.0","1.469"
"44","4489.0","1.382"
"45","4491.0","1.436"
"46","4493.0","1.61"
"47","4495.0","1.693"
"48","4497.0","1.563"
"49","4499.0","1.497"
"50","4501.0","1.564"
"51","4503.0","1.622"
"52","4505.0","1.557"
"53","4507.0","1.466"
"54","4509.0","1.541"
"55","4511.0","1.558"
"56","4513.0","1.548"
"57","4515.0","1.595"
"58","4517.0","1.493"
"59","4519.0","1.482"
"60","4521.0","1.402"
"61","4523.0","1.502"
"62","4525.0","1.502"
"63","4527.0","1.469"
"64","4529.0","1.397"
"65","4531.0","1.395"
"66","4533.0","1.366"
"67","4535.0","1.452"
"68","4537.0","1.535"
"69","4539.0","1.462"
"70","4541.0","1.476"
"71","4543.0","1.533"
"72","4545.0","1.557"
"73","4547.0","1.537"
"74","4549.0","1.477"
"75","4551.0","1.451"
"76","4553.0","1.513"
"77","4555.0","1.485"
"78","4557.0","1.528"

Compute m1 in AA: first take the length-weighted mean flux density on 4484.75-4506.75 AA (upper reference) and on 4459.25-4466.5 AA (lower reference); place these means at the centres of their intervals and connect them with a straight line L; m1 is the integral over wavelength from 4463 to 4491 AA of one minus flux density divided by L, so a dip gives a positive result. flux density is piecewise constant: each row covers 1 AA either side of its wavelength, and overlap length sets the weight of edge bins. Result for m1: -1.91 AA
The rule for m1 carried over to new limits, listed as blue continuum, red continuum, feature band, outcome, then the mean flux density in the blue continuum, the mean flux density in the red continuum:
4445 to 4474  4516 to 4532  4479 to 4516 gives -2.5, 1.39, 1.46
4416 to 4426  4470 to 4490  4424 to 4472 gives 1.2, 1.45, 1.47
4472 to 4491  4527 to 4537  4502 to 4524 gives -1.3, 1.46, 1.42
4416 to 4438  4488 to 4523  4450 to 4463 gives 1.6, 1.45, 1.53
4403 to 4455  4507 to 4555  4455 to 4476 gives 1.0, 1.43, 1.49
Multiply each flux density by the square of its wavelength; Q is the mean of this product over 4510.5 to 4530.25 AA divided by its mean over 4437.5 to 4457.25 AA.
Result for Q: 1.07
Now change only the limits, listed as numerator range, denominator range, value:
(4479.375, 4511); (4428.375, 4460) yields 1.10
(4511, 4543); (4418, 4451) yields 1.06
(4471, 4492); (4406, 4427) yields 1.05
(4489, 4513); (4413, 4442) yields 1.10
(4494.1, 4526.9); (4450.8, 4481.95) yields 1.12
